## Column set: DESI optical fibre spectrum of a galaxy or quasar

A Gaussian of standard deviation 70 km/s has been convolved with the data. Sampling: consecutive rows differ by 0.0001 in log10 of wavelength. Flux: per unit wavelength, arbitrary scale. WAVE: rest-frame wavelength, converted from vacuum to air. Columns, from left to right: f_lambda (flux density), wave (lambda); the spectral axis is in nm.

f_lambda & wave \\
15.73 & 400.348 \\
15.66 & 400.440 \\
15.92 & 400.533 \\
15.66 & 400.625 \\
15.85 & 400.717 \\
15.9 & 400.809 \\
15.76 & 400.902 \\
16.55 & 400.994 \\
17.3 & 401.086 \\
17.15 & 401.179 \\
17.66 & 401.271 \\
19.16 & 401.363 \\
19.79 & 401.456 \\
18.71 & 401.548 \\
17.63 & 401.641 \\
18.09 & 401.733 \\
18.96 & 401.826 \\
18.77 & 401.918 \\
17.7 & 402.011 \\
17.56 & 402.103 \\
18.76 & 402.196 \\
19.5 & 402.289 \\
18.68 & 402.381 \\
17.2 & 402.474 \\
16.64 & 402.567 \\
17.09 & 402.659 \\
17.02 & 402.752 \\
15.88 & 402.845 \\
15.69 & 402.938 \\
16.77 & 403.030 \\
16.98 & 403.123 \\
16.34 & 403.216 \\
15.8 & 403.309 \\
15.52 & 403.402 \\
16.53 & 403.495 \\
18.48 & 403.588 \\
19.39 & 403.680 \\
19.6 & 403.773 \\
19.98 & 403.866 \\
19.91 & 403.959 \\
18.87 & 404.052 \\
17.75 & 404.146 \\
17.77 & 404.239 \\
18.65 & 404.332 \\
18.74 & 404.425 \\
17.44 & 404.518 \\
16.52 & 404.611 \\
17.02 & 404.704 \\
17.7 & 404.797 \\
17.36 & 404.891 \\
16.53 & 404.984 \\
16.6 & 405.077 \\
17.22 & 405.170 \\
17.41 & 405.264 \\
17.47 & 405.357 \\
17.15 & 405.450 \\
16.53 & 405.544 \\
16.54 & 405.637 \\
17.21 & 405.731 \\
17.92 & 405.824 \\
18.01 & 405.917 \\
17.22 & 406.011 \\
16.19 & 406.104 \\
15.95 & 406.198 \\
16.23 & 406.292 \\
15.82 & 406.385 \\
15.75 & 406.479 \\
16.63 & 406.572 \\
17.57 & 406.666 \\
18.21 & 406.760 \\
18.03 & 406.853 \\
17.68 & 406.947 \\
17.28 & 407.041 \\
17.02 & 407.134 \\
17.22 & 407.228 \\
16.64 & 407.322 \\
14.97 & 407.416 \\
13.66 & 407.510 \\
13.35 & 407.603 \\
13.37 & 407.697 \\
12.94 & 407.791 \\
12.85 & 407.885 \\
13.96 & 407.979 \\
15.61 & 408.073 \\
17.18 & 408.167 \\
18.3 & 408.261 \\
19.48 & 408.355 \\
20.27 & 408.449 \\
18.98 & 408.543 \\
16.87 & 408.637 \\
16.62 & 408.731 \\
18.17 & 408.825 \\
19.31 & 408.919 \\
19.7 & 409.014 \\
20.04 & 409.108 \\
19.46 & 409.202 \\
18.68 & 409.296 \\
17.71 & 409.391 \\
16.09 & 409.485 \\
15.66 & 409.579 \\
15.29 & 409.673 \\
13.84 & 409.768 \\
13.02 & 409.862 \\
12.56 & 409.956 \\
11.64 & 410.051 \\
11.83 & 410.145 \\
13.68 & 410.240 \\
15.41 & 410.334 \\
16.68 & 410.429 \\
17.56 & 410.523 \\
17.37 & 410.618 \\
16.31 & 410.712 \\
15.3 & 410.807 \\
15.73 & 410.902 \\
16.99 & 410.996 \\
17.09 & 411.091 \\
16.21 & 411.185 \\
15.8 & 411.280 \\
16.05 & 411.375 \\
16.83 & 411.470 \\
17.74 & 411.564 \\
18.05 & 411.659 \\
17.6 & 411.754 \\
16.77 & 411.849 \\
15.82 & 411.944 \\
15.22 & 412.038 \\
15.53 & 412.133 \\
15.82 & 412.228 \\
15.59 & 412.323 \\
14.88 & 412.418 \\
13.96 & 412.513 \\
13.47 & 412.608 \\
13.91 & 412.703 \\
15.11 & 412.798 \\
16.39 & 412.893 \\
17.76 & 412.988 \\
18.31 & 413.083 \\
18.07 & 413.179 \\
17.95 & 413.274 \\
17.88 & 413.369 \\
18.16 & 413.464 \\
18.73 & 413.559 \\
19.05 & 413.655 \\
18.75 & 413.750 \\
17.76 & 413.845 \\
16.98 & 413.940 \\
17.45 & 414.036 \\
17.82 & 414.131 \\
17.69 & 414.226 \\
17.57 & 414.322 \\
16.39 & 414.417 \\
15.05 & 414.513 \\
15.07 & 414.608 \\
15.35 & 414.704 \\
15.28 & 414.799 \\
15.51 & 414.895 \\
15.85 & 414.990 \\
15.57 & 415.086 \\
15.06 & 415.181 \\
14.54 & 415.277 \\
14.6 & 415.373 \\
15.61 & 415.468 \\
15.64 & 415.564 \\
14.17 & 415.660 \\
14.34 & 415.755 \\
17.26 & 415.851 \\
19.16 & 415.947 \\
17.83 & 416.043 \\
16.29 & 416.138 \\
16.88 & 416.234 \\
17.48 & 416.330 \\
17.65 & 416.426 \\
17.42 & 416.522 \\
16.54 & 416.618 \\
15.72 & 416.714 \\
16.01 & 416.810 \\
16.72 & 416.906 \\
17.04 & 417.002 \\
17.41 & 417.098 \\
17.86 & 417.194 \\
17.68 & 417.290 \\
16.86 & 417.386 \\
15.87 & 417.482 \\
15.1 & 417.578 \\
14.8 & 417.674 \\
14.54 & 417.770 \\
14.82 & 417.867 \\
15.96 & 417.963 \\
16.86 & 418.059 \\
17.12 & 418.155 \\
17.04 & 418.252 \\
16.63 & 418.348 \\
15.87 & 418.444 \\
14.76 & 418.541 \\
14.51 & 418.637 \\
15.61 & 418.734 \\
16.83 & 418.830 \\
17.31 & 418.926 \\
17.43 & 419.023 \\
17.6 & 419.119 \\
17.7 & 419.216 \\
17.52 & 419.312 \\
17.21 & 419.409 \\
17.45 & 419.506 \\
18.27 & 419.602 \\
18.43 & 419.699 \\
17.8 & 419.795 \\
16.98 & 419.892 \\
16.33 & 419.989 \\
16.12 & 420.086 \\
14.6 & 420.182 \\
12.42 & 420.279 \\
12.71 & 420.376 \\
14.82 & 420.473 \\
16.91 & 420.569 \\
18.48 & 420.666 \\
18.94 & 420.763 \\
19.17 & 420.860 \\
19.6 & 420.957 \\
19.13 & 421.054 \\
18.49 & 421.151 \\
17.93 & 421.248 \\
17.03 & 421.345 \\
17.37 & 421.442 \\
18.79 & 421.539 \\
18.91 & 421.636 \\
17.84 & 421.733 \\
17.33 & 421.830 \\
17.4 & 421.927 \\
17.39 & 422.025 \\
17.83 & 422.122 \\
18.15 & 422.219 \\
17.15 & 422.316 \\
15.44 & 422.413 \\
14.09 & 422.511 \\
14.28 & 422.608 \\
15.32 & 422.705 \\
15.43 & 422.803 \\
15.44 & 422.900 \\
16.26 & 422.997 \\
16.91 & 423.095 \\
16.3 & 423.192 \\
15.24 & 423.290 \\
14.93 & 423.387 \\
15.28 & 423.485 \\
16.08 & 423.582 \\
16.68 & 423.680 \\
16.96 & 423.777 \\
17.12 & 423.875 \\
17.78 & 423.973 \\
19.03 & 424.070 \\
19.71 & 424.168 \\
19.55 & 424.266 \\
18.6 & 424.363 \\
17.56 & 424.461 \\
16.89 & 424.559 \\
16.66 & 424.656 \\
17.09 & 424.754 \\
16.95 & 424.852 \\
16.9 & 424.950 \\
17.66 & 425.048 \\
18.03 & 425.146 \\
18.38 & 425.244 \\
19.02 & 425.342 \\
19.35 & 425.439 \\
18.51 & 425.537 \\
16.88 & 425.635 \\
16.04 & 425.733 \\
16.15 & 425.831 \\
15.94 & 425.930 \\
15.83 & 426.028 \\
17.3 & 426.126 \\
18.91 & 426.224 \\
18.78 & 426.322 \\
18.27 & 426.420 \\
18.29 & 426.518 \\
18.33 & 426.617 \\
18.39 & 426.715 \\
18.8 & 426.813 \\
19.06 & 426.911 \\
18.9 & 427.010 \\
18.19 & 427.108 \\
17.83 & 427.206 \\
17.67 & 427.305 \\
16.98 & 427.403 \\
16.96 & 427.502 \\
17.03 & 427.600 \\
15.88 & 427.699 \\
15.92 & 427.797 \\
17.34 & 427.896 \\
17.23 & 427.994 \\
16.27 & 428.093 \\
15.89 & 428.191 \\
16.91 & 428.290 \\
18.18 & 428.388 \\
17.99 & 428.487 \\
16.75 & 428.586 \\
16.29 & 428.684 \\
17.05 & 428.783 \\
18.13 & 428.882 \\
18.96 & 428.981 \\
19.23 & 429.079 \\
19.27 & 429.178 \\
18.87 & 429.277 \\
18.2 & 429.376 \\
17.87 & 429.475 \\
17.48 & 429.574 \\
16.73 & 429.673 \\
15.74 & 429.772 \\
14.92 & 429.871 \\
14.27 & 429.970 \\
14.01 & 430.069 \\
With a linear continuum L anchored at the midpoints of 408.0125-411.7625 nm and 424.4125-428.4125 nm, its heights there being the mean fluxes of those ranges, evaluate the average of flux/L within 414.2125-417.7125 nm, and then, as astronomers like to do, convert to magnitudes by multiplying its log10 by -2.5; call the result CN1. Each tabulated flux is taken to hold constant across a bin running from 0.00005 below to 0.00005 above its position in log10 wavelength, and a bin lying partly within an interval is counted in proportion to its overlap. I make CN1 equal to 0.05 mag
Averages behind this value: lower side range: 16.6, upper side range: 17.5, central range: 16.2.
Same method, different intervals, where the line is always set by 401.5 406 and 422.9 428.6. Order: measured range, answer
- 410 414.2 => 0.07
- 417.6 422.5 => 0.04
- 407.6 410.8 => 0.09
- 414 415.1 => 0.08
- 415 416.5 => 0.09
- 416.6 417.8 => 0.07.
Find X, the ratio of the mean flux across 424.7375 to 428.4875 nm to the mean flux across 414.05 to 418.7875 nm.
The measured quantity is 1.1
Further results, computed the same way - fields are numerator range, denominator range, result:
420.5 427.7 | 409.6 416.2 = 1.08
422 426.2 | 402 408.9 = 0.99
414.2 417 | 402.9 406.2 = 0.93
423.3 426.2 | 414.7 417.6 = 1.06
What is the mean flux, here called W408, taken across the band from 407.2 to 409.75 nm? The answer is 16.7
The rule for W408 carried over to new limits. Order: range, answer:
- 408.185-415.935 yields 16.5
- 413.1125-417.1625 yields 16.7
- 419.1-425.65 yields 17.1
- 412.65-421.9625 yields 16.8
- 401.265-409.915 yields 17.2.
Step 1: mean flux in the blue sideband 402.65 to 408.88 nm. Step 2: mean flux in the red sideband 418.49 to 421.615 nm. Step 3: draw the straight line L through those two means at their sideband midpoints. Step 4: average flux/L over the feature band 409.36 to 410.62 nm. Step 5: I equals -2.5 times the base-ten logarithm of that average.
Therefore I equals 0.15 mag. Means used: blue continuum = 17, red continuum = 17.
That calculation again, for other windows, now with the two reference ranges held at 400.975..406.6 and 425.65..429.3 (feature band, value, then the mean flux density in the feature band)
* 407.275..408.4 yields 0.155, 15.2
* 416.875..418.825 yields 0.088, 16.2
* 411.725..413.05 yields 0.128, 15.6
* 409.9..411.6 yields 0.127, 15.6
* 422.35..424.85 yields 0.060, 16.6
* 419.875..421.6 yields 0.033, 17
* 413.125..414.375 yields -0.028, 18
